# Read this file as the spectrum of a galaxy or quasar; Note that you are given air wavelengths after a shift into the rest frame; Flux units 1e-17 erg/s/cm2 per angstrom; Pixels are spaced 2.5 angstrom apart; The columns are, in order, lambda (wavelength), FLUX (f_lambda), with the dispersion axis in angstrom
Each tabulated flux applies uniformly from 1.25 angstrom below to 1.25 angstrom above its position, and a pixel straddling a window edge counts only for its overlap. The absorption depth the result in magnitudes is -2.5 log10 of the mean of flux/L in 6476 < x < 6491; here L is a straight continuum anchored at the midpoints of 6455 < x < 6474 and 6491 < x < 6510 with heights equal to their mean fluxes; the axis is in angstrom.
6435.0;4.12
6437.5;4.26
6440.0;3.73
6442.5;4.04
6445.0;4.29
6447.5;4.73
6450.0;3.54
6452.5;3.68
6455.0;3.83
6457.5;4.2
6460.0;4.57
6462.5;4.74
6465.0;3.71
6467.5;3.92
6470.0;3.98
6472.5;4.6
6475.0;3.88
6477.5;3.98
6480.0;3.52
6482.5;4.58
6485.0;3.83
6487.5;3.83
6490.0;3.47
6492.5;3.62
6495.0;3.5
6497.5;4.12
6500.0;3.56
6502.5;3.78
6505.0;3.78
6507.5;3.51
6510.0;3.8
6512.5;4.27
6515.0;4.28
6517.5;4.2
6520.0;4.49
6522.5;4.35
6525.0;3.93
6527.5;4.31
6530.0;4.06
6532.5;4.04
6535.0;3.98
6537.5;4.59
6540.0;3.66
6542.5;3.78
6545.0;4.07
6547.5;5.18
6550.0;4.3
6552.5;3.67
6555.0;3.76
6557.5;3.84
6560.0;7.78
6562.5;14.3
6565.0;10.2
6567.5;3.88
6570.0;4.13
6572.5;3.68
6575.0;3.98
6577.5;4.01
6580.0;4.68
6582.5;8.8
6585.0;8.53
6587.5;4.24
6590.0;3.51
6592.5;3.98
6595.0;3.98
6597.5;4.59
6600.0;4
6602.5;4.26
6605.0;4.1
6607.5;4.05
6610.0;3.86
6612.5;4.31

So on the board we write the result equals 0.02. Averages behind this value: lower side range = 4.21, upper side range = 3.7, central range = 3.88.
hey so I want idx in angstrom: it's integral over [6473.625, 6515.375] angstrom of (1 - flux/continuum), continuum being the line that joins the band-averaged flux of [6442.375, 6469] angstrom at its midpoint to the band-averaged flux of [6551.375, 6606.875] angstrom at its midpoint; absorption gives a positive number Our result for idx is 6.2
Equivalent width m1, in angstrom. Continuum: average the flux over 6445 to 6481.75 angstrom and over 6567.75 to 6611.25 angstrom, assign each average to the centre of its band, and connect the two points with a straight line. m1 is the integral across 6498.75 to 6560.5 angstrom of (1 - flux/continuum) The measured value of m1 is 2.8 angstrom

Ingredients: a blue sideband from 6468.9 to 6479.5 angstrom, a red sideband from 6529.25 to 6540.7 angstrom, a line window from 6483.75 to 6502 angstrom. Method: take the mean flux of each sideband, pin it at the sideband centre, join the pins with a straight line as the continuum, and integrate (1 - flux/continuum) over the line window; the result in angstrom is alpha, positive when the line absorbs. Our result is 1.65 angstrom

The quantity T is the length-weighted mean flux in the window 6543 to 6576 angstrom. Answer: 5.57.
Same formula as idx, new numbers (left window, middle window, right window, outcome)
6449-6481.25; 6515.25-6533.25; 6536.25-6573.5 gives 2.62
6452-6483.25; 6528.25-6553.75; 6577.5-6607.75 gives 2.36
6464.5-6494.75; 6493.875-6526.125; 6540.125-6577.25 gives 3.61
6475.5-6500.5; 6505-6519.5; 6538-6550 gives -0.11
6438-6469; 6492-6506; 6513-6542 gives 1.36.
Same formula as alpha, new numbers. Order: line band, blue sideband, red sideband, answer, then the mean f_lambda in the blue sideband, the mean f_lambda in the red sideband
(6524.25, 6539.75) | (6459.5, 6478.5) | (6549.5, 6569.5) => 4.4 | 4.16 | 6.46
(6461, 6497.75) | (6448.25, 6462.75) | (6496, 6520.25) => 0.6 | 4.07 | 3.95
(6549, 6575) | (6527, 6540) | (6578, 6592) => -4.4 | 4.14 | 5.74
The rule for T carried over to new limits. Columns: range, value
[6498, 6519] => 3.91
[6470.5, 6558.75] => 4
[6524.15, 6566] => 5.24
